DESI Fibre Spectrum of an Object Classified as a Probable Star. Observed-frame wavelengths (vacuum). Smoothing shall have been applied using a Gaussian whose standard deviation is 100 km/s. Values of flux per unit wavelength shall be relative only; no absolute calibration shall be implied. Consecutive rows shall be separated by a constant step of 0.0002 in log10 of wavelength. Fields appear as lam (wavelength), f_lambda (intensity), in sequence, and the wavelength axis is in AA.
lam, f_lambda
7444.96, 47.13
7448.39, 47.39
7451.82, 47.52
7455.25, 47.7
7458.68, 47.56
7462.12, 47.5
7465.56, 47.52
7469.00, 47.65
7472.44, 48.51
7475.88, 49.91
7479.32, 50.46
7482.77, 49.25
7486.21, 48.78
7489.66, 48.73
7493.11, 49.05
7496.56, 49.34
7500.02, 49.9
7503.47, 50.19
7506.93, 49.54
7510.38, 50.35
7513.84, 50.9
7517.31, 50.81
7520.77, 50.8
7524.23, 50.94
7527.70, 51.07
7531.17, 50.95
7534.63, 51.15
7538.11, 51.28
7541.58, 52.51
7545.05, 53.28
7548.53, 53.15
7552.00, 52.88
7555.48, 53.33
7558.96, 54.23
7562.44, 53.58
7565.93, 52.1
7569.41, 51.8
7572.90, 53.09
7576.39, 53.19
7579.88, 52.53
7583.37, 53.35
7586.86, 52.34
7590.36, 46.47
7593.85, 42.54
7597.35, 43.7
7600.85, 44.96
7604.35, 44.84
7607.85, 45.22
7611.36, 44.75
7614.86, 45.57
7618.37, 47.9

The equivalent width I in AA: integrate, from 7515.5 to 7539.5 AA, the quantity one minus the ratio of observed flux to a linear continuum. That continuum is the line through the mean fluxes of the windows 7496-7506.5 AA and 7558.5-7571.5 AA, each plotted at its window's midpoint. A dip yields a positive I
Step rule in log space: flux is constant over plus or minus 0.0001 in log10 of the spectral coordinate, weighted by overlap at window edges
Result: 0.02 AA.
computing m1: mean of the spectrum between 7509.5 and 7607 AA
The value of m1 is 50.7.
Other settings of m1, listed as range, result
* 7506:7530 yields 50.7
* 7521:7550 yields 51.7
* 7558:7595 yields 51.5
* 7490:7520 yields 50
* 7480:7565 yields 51.1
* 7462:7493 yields 48.8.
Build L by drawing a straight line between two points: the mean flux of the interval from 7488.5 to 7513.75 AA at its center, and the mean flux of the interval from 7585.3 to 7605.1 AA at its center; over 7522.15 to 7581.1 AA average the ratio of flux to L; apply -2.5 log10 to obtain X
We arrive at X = -0.10 mag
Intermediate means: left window 49.7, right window 45.8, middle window 52.4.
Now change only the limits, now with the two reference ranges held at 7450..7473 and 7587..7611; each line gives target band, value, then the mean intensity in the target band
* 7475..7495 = -0.05 mag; 49.4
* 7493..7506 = -0.06 mag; 49.7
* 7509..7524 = -0.09 mag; 50.7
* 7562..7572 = -0.15 mag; 52.4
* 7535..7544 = -0.12 mag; 51.9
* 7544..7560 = -0.16 mag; 53.3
